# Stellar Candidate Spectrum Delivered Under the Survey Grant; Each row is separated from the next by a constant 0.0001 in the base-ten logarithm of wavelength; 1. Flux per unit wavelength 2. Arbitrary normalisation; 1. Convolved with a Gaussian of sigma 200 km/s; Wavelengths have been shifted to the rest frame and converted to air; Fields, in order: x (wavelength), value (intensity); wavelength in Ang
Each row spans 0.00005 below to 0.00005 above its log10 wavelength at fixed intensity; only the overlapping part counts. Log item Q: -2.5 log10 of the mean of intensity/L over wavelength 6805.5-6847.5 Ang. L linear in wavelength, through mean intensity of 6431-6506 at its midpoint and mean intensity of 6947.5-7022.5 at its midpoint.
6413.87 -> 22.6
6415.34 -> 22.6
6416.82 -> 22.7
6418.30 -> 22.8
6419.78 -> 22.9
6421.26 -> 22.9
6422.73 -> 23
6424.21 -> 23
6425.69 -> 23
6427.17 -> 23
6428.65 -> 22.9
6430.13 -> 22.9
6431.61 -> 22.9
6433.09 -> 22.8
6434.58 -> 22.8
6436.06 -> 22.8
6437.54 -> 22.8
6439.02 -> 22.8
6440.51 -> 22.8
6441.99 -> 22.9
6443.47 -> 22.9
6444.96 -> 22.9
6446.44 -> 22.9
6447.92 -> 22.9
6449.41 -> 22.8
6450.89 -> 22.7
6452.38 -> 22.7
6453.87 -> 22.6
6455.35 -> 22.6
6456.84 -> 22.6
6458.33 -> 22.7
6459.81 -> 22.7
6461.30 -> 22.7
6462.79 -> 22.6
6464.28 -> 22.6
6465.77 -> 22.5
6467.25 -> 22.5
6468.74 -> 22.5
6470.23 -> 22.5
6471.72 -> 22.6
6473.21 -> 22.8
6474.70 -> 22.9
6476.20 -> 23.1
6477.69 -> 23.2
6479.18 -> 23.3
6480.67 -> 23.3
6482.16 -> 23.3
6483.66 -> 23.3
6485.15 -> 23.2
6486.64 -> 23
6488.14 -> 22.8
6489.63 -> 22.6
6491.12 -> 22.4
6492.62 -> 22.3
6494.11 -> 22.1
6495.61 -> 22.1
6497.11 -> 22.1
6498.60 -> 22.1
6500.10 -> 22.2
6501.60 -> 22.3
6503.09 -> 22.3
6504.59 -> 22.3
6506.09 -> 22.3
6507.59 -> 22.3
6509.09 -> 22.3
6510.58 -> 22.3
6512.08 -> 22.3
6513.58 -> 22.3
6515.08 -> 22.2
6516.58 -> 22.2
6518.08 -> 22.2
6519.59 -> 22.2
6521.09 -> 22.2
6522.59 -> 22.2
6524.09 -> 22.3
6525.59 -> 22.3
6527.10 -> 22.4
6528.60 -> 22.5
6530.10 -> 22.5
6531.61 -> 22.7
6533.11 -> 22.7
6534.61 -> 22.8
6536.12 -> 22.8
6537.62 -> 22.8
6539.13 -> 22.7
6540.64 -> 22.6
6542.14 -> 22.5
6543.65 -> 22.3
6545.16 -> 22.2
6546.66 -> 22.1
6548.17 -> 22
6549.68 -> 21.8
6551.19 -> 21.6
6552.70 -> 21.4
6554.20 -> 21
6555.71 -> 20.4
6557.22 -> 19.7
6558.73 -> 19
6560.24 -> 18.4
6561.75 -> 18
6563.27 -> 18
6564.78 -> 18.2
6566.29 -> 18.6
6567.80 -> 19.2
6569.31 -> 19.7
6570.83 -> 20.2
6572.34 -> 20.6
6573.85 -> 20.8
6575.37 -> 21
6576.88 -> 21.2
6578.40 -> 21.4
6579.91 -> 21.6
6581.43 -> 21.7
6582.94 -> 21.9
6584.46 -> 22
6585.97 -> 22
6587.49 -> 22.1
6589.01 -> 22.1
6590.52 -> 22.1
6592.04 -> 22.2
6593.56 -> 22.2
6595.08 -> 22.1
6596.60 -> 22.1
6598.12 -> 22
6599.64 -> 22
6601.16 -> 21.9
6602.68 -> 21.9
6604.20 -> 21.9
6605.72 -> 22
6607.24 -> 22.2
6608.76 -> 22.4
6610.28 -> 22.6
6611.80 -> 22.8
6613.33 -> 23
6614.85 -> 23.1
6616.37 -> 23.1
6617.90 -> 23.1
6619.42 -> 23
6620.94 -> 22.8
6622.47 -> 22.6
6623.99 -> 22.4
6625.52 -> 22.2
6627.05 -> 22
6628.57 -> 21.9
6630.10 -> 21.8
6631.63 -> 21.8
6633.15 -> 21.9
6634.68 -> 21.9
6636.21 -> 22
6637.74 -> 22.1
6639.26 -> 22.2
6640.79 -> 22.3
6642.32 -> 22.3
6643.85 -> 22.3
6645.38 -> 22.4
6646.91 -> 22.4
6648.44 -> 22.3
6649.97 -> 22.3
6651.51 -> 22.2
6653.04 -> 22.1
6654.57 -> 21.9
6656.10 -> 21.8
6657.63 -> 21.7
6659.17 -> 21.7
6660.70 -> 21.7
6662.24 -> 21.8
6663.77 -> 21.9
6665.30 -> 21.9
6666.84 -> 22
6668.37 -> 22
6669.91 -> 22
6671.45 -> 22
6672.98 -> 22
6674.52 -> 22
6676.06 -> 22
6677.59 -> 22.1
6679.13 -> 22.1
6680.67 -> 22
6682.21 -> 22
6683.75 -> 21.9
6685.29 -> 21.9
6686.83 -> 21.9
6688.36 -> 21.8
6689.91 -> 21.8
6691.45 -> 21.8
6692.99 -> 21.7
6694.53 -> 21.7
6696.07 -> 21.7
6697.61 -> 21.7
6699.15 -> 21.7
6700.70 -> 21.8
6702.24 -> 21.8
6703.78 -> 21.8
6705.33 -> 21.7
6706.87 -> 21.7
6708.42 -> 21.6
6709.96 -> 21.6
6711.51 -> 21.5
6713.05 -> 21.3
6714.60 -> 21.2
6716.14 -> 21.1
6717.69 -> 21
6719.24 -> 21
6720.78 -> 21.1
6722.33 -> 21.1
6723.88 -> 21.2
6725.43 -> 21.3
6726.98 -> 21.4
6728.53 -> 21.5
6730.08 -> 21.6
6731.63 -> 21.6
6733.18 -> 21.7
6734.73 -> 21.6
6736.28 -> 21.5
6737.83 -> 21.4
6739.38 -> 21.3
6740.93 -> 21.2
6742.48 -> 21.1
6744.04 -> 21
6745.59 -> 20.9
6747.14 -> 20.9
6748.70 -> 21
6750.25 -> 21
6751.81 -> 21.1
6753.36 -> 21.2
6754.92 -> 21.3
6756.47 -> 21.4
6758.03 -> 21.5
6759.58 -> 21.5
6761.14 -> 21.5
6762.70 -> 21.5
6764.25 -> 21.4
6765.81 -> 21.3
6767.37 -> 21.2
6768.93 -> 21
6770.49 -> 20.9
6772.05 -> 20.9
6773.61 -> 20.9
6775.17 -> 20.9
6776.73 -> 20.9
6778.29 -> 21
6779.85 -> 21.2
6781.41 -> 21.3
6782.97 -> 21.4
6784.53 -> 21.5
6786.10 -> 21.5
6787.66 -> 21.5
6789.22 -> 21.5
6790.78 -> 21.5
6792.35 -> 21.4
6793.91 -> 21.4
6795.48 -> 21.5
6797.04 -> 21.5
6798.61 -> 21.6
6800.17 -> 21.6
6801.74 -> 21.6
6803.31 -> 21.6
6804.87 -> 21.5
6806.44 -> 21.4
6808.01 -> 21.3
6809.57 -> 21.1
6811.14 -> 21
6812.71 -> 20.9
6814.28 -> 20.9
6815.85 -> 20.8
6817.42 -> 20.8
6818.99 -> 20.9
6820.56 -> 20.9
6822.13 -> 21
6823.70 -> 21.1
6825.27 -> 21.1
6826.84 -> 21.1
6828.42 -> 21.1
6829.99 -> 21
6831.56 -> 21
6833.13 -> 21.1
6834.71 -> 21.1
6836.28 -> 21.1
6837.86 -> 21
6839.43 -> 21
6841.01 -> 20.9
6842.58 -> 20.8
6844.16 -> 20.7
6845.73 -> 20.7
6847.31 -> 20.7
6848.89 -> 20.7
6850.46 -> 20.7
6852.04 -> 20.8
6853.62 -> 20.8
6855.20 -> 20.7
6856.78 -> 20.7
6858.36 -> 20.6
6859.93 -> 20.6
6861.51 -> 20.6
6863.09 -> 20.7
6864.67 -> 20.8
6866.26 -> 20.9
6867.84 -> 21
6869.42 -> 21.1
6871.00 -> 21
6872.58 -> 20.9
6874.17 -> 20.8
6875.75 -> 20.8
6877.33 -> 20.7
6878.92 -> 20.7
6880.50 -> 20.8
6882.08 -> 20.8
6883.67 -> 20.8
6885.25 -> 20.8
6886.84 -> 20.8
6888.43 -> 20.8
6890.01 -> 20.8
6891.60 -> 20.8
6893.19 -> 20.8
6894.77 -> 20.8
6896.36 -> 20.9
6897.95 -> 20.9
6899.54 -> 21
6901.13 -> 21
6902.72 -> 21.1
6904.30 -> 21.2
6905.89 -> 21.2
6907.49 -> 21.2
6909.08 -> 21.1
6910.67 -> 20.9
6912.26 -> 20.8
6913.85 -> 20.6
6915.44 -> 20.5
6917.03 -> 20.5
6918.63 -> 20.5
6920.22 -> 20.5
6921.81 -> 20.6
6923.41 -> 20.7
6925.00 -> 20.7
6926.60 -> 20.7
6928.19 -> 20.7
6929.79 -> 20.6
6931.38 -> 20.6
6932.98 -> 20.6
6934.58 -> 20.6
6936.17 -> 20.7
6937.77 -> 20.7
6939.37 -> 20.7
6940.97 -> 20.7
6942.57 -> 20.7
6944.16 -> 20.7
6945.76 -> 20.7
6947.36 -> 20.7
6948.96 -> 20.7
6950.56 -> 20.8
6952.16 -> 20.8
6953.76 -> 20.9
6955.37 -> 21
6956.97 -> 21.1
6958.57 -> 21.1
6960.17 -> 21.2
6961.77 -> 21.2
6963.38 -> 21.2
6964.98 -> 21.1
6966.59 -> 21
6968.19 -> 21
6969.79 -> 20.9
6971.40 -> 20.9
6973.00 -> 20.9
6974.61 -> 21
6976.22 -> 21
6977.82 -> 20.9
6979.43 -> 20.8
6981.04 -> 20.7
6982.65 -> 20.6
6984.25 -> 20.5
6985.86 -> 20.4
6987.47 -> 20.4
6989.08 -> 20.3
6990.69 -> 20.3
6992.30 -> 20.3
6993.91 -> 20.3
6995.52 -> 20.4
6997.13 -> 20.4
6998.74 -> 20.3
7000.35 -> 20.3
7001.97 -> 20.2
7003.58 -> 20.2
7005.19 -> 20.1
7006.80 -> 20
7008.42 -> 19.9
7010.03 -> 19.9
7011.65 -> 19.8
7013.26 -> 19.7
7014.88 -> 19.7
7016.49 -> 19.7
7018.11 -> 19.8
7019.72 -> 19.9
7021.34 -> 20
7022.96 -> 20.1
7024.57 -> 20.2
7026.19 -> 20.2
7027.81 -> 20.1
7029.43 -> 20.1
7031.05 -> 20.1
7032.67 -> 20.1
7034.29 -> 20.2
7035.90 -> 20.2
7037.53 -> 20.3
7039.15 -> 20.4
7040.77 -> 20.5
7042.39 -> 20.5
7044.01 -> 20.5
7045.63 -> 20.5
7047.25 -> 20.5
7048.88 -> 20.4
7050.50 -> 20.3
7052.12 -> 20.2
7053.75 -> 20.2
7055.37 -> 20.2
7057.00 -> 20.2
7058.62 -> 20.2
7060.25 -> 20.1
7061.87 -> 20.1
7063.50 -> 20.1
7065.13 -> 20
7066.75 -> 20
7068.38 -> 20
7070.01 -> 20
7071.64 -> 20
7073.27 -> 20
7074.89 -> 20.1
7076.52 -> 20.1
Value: 0.01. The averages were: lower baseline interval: 22.7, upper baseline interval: 20.5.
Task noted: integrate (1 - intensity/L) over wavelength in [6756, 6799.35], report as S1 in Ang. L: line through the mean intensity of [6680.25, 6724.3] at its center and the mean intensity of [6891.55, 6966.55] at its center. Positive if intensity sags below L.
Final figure 0.06 Ang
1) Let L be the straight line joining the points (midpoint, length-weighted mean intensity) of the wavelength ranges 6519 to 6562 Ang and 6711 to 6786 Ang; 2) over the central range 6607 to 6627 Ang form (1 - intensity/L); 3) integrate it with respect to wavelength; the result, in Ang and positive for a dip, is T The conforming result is -1.05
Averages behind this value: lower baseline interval 21.8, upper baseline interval 21.2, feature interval 22.7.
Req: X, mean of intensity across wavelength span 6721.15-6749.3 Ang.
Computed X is 21.3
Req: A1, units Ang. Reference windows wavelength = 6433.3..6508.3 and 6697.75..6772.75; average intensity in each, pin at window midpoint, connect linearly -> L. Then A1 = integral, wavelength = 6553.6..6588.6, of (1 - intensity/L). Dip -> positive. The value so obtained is 2.93 Ang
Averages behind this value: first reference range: 22.7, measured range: 20.3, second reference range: 21.3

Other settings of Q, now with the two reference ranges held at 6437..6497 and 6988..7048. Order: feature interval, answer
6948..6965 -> -0.03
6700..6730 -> 0.01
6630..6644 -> -0.01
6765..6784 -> 0.01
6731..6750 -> 0.01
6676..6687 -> -0.01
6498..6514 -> 0.01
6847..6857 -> 0.01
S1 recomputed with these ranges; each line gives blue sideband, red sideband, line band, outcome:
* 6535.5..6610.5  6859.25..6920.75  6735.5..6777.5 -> -0.3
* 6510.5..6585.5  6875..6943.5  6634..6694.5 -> -2.3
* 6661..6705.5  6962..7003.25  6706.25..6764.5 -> 1.0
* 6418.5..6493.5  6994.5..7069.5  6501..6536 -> 0.3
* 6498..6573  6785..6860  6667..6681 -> -0.5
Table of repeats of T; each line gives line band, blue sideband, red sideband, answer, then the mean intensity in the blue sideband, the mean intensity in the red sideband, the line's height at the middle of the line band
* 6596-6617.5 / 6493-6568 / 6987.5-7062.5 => -0.9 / 21.7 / 20.2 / 21.4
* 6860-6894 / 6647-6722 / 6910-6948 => 0.1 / 21.8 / 20.7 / 20.9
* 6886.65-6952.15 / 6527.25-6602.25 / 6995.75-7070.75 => -1.1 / 21.3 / 20.1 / 20.4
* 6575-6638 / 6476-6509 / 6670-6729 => -0.2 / 22.6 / 21.6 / 22.1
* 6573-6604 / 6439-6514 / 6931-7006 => 0.5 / 22.6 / 20.7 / 22.2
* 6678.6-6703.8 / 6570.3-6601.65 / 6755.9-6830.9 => -0.4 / 21.7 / 21.2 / 21.5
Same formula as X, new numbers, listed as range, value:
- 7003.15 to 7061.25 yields 20.1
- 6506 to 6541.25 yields 22.4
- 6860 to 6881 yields 20.8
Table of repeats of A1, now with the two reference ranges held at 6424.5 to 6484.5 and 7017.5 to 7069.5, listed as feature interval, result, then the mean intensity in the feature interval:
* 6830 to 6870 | 0.4 Ang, 20.8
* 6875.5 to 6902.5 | 0.1 Ang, 20.8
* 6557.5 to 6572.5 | 2.3 Ang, 18.9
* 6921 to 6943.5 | 0.0 Ang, 20.7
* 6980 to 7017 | 0.4 Ang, 20.2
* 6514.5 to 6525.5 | 0.2 Ang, 22.2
